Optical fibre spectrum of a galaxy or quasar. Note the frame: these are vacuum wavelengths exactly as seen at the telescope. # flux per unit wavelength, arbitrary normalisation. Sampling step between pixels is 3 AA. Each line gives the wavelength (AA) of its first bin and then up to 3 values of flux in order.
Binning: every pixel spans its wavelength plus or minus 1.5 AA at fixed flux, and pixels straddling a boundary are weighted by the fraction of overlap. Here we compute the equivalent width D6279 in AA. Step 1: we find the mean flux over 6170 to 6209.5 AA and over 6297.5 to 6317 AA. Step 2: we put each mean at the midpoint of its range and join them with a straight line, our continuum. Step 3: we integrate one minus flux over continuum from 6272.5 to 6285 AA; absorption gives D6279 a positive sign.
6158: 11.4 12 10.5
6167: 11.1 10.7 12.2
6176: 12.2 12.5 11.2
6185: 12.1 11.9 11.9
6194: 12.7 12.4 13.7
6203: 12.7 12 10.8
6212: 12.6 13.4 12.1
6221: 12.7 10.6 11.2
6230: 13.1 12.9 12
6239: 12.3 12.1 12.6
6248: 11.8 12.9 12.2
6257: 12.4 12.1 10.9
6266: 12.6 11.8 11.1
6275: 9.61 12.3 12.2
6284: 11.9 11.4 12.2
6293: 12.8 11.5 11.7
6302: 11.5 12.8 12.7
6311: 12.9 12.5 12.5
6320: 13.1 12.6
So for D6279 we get 0.9 AA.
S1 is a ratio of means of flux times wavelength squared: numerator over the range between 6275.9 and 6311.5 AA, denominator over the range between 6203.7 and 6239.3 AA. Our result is 1.02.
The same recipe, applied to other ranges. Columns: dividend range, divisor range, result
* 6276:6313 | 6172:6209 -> 1.03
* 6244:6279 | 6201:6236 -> 0.98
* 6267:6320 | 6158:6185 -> 1.08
